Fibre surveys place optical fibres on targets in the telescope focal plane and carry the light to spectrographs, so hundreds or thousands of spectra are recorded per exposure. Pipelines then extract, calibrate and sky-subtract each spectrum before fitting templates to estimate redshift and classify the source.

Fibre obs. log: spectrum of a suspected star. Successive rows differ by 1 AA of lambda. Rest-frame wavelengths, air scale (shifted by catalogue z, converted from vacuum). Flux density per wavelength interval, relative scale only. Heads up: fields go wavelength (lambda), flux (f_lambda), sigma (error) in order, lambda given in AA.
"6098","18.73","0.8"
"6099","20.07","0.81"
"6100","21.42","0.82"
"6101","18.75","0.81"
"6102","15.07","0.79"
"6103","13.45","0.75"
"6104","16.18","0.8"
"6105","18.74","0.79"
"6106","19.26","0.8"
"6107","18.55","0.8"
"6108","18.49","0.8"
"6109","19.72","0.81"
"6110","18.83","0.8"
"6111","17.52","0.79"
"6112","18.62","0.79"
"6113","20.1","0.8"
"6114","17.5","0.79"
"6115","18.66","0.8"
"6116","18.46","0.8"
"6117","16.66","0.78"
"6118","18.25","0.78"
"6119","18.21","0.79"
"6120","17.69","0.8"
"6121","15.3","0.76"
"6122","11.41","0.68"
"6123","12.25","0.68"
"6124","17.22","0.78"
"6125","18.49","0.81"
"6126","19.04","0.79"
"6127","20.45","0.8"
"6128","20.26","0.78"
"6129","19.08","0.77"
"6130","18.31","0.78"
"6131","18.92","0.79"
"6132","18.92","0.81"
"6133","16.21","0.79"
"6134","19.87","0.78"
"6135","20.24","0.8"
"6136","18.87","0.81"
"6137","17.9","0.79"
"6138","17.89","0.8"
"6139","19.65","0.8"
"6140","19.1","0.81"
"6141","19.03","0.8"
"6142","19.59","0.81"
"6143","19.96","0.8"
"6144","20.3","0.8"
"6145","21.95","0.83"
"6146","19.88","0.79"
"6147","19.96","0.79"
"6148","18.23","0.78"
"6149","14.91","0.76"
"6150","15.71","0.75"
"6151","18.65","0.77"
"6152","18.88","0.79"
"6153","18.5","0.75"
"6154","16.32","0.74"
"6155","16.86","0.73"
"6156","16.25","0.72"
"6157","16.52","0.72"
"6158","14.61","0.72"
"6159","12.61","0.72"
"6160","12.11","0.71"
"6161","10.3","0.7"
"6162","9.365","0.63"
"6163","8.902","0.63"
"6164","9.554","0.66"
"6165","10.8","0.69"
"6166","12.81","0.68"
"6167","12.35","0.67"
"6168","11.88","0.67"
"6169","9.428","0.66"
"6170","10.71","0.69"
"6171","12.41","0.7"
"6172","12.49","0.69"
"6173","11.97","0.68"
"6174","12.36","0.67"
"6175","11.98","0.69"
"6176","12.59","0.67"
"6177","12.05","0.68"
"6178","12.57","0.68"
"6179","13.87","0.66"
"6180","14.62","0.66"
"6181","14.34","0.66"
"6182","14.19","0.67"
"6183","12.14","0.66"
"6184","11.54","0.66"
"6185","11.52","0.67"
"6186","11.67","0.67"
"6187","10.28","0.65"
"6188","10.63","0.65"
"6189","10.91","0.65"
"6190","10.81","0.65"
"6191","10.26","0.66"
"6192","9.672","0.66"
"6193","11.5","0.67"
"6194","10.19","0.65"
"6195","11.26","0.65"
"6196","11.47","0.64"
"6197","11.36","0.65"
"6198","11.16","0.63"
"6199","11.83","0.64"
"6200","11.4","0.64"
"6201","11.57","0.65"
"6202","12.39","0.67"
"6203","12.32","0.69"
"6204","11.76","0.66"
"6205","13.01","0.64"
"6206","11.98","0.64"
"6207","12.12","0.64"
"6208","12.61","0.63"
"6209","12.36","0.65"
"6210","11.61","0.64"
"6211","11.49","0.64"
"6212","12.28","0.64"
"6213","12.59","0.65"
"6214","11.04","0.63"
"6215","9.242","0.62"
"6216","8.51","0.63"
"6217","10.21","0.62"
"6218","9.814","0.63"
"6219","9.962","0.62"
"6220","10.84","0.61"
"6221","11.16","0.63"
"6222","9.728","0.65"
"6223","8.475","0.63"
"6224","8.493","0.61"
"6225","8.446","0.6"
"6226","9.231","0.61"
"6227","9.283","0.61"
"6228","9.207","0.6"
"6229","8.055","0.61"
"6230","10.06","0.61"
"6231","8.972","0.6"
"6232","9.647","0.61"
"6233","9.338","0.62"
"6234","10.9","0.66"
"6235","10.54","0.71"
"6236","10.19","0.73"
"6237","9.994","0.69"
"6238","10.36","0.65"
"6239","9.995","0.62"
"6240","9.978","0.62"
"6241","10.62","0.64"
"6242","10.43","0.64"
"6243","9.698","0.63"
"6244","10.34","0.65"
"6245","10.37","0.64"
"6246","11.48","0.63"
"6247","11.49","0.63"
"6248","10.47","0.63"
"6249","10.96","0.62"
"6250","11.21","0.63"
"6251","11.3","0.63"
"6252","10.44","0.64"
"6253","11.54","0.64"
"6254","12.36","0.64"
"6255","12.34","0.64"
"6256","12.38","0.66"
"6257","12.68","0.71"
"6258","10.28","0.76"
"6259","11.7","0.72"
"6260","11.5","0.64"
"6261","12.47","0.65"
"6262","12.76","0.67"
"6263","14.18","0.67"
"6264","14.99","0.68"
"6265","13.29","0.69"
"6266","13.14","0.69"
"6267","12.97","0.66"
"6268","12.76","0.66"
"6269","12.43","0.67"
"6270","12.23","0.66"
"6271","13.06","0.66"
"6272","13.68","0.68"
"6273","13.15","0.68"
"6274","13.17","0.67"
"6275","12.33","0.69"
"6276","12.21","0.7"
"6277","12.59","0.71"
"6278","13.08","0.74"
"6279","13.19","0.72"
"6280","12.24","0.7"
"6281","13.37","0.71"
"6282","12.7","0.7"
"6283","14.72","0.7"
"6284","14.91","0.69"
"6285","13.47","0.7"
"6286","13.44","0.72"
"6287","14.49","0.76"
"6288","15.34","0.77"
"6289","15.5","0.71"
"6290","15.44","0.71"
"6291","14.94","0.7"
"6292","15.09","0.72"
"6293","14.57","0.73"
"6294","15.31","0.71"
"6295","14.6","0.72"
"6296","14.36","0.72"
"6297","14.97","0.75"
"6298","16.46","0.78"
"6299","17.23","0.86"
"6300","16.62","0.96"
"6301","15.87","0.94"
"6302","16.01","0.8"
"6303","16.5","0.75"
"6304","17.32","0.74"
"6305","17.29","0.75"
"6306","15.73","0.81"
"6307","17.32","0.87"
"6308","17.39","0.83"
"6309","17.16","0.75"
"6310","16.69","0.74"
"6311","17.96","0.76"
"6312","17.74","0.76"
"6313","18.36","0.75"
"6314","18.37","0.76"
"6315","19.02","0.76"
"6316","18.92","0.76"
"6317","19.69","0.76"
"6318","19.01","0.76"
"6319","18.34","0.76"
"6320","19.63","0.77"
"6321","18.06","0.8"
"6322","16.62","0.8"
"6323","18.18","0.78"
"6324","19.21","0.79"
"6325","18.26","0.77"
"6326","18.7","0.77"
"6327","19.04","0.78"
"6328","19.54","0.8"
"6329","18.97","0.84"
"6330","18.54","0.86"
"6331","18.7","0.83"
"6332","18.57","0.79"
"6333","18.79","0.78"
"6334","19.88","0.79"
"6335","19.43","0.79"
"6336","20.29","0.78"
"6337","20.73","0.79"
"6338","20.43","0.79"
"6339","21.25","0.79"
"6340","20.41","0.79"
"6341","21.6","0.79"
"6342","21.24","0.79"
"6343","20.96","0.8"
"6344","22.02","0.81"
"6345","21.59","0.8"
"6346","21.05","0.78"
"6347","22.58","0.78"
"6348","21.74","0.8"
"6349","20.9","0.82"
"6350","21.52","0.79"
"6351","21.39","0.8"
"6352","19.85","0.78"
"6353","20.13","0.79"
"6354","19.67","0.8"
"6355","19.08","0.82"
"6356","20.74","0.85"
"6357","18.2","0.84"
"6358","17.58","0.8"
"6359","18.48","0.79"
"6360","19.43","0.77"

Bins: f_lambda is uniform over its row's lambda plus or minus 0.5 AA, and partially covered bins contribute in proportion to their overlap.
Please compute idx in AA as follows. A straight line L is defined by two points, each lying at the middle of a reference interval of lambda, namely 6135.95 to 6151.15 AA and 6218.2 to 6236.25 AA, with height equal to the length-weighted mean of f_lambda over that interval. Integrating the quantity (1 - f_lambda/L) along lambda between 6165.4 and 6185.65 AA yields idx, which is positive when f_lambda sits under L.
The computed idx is 3.82 AA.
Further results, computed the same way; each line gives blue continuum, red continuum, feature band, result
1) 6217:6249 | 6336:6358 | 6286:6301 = 0.3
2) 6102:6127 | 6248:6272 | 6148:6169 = 2.7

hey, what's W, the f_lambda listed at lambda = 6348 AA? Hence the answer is 21.74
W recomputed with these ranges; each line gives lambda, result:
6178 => 12.57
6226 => 9.231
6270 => 12.23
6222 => 9.728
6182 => 14.19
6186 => 11.67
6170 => 10.71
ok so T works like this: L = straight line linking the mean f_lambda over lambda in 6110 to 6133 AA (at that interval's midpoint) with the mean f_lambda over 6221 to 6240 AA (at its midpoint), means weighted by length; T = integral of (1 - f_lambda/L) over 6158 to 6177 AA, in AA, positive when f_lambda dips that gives 3.7 AA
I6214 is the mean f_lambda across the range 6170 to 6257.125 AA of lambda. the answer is 11.1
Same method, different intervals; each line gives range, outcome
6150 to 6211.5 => 12.4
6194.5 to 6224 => 11.2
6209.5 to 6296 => 11.8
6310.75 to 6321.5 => 18.7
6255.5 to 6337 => 15.7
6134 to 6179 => 15.2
